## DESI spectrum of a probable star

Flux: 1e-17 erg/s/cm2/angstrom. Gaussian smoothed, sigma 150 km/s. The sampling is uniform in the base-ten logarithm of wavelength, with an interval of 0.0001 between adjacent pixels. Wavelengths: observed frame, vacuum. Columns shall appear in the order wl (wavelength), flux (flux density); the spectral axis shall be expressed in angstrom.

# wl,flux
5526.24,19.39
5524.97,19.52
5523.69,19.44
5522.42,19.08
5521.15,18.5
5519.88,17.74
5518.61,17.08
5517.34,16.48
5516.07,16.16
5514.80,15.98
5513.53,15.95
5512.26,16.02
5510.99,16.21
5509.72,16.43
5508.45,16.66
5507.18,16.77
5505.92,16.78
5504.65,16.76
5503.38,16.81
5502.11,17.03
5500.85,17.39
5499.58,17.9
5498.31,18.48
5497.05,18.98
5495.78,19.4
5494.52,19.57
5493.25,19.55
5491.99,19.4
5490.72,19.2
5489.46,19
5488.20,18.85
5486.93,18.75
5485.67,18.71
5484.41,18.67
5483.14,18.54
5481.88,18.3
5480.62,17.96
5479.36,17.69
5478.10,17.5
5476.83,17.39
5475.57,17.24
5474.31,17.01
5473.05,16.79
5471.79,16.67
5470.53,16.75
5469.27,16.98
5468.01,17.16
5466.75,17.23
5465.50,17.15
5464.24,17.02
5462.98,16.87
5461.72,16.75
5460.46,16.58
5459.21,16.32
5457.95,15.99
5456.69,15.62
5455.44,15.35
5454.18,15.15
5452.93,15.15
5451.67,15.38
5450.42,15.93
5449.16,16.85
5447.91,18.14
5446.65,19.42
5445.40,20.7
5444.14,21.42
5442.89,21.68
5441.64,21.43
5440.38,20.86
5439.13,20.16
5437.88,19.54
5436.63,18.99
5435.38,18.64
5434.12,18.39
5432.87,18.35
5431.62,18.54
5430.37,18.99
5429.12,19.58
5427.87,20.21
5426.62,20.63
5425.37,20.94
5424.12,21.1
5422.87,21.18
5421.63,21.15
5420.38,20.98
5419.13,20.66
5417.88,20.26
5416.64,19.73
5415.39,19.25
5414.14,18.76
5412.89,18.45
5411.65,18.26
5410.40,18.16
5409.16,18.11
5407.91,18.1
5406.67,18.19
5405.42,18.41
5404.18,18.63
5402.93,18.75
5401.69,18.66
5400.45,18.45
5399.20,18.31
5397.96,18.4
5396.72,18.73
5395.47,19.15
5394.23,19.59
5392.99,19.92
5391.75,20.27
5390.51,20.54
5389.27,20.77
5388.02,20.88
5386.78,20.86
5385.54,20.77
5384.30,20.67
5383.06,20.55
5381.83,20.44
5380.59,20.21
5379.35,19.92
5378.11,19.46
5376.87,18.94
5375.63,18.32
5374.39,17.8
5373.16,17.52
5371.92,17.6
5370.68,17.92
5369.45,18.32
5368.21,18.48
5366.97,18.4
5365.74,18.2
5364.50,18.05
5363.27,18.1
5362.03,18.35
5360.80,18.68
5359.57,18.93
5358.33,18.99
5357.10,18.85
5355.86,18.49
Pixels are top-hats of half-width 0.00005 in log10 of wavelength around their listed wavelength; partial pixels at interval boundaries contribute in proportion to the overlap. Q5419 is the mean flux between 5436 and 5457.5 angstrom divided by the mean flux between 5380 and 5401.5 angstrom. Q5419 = 0.9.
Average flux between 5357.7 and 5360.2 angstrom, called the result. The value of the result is 19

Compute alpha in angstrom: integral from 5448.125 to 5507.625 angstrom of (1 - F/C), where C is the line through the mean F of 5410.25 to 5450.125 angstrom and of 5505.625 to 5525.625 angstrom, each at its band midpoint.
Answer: 2.8 angstrom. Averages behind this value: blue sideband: 19.7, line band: 17.4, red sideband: 17.2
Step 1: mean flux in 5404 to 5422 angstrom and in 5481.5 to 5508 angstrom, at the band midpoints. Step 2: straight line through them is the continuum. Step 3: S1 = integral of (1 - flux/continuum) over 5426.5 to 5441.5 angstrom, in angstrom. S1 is -0.4 angstrom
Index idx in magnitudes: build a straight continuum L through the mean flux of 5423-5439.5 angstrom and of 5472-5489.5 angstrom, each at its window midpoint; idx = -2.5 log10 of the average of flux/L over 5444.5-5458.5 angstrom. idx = 0.13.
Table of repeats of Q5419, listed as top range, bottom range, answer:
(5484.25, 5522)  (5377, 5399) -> 0.88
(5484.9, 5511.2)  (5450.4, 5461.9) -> 1.14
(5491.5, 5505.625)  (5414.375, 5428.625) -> 0.89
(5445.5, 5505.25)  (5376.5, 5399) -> 0.88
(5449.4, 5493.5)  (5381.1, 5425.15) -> 0.88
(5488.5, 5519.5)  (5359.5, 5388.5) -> 0.92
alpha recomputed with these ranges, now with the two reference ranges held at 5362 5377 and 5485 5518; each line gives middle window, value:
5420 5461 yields -2.0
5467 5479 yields 0.5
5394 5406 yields -0.4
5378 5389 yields -1.5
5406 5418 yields -0.5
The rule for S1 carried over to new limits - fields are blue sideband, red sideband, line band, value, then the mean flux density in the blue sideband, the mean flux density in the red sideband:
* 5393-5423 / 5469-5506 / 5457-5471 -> 1.19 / 19.1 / 18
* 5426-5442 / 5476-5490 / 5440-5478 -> 3.00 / 19.5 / 18.3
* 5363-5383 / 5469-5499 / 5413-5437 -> -1.71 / 18.7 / 18.2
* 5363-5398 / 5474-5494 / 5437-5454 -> -0.13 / 19.3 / 18.4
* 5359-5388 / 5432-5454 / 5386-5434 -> -1.41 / 19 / 18.8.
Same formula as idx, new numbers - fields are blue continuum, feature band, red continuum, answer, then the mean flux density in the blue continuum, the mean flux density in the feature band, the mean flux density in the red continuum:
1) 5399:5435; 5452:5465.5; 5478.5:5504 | 0.170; 19.3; 16.1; 18.5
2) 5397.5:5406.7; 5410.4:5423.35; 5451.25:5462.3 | -0.117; 18.5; 19.8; 15.8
